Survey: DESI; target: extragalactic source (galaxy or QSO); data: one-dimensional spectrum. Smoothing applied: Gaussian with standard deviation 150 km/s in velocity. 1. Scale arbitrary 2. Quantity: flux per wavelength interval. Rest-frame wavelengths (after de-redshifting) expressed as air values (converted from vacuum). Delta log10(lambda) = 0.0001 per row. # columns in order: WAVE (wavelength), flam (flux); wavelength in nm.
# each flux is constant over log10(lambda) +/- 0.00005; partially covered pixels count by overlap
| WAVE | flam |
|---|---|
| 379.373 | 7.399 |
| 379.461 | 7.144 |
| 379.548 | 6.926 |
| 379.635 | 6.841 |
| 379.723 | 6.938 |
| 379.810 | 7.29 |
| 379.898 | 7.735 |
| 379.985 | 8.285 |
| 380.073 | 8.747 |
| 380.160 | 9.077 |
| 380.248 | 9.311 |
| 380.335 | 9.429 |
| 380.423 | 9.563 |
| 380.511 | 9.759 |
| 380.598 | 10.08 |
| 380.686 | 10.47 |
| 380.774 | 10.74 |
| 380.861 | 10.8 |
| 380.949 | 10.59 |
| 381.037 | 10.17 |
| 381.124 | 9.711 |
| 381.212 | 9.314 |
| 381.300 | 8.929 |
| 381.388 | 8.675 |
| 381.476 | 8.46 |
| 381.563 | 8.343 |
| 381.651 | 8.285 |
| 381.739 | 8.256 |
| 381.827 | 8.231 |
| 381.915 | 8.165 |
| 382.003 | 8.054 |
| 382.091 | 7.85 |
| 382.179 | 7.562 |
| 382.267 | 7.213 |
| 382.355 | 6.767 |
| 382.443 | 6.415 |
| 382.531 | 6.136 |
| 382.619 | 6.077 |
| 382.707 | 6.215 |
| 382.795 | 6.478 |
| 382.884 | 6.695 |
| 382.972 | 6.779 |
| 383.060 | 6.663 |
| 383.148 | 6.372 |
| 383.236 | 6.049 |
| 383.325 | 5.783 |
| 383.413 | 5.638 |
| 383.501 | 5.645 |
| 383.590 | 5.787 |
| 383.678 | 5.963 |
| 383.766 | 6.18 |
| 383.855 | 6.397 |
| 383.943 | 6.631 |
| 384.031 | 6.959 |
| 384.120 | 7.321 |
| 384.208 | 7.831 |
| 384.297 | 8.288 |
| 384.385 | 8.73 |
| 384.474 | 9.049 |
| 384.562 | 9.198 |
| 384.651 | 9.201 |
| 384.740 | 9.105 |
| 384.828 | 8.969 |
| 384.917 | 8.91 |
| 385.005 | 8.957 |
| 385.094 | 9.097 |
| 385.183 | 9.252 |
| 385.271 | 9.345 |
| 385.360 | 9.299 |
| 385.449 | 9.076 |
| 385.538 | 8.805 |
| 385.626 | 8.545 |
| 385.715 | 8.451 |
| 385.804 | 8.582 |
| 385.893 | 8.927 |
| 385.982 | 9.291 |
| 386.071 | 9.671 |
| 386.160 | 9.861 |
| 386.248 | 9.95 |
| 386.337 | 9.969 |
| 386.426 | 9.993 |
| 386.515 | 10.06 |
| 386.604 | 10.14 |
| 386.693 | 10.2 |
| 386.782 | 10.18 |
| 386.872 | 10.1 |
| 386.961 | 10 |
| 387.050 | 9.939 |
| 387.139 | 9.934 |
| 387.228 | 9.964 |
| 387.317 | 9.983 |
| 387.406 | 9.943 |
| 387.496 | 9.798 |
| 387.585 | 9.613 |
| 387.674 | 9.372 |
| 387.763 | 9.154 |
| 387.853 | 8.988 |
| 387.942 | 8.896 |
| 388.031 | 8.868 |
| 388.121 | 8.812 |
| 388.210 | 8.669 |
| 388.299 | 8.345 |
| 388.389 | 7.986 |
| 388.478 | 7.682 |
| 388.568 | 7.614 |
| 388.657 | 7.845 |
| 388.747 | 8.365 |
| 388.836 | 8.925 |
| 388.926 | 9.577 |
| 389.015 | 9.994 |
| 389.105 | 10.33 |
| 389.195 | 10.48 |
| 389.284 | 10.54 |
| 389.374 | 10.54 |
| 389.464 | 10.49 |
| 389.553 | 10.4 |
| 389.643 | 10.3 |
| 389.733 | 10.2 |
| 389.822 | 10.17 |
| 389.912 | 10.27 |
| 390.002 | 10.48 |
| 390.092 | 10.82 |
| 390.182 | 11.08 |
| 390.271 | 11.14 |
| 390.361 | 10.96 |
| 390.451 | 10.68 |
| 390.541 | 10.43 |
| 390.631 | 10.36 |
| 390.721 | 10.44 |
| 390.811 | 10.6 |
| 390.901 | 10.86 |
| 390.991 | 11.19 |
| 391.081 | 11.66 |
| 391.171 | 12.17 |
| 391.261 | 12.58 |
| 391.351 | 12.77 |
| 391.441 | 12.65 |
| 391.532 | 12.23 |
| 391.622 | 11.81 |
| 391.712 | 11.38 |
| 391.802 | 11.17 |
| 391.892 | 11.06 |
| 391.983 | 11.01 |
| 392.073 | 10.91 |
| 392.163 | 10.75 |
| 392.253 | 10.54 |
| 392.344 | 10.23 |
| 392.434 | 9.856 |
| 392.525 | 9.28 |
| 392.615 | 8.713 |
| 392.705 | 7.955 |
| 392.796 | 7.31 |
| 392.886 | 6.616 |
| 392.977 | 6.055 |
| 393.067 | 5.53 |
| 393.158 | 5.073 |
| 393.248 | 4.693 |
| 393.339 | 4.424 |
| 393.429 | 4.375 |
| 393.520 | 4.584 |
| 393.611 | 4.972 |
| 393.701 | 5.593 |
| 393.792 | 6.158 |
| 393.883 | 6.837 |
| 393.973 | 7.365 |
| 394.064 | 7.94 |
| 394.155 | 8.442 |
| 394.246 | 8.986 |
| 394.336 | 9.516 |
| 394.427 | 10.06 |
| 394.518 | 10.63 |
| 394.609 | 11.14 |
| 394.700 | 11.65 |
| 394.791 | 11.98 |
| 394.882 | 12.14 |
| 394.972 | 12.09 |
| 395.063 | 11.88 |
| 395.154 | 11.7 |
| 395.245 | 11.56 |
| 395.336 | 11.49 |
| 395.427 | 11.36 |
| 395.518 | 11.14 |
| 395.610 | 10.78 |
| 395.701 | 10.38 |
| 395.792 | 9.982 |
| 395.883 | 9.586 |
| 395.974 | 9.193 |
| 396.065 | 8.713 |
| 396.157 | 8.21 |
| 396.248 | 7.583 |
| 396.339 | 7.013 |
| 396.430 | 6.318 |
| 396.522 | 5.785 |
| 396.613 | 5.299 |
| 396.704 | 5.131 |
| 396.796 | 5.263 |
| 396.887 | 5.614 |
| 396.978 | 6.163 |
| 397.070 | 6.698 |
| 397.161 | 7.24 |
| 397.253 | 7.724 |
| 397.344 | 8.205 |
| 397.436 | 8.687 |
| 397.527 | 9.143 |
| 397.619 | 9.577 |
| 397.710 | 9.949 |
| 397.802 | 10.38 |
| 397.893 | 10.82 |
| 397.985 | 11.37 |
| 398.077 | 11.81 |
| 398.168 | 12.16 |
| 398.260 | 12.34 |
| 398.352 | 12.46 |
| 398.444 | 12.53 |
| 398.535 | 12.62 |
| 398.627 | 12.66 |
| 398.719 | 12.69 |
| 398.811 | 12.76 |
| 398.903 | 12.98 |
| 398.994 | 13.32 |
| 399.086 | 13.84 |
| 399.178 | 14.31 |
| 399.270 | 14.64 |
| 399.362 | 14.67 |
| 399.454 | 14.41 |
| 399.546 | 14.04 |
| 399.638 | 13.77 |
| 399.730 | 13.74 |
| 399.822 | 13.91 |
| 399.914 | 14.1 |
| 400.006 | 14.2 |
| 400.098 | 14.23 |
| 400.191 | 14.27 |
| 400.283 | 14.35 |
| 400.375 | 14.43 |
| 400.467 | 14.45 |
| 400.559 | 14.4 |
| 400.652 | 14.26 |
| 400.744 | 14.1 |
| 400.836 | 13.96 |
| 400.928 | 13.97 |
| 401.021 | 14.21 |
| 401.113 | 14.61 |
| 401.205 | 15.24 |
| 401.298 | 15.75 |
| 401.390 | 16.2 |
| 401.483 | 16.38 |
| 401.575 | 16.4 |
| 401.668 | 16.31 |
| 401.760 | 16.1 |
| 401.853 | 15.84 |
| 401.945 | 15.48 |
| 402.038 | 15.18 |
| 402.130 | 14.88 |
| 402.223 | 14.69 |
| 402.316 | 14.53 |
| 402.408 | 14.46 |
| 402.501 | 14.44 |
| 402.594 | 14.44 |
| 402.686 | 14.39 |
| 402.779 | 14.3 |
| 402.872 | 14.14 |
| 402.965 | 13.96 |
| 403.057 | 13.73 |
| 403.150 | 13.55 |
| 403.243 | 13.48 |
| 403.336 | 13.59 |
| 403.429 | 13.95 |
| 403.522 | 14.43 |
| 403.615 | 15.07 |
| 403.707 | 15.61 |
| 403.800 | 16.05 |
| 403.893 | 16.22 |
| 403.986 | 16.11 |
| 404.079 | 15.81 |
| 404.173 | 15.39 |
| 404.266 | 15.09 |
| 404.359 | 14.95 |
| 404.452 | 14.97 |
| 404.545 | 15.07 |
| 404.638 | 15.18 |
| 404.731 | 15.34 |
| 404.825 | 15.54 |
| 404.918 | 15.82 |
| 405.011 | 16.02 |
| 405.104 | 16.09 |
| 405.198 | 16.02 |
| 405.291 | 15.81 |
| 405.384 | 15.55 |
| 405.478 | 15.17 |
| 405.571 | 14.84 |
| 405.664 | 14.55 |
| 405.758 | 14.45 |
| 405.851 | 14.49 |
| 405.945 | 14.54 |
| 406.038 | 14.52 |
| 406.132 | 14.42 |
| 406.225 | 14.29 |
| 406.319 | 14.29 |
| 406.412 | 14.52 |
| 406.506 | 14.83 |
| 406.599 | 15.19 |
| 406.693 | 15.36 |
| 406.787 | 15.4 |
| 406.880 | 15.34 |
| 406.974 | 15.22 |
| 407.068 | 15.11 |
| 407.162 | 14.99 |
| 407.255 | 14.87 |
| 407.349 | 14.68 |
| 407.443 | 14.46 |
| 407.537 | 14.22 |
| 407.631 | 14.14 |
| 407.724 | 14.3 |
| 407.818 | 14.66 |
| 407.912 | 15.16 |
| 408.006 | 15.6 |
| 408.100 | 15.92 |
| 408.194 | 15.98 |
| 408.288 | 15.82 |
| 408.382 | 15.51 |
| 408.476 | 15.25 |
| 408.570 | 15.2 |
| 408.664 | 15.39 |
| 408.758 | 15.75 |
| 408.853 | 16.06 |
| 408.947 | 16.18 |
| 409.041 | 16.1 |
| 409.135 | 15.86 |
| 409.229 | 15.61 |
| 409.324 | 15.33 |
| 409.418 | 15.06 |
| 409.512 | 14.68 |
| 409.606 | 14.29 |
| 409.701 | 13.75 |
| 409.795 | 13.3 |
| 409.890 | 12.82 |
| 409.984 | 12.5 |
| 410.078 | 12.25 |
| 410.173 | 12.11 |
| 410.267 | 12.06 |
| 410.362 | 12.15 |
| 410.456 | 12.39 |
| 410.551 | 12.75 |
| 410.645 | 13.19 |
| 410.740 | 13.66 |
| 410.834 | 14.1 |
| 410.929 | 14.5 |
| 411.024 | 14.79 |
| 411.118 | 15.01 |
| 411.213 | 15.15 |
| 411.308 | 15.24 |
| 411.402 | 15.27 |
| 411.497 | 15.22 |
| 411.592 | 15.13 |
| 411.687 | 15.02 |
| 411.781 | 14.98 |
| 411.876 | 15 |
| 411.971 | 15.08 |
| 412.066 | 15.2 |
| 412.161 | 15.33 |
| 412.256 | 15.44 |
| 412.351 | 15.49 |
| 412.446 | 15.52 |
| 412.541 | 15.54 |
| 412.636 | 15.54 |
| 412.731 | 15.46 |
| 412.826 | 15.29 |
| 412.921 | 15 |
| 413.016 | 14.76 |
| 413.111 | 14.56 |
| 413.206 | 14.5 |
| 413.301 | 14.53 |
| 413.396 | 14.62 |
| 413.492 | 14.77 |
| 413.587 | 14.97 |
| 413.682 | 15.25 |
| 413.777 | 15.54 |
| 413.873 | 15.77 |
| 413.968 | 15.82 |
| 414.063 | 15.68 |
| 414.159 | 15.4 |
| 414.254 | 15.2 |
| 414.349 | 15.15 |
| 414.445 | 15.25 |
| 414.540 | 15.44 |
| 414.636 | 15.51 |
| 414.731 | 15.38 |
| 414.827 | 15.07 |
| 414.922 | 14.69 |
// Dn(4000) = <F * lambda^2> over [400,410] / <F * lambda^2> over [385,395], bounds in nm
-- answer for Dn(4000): 1.70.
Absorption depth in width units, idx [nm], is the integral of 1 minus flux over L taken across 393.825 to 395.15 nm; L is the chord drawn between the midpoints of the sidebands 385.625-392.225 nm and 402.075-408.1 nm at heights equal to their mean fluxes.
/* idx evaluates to 0.19 nm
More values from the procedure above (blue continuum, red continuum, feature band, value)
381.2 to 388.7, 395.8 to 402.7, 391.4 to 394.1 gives 0.56 nm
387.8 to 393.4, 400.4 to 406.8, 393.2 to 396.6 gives 0.80 nm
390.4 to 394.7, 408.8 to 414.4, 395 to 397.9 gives 0.44 nm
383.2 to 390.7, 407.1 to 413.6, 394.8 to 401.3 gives 0.23 nm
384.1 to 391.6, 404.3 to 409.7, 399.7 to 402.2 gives -0.26 nm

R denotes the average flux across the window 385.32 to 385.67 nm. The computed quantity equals 8.93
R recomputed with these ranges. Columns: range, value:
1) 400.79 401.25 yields 14.4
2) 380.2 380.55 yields 9.49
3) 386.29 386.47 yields 9.98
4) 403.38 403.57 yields 14.2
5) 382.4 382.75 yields 6.21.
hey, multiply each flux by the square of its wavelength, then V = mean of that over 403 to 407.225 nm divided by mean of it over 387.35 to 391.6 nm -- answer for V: 1.60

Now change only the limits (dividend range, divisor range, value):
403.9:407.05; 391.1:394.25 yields 1.87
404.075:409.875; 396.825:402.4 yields 1.20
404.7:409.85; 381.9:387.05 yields 2.09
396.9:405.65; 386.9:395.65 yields 1.51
